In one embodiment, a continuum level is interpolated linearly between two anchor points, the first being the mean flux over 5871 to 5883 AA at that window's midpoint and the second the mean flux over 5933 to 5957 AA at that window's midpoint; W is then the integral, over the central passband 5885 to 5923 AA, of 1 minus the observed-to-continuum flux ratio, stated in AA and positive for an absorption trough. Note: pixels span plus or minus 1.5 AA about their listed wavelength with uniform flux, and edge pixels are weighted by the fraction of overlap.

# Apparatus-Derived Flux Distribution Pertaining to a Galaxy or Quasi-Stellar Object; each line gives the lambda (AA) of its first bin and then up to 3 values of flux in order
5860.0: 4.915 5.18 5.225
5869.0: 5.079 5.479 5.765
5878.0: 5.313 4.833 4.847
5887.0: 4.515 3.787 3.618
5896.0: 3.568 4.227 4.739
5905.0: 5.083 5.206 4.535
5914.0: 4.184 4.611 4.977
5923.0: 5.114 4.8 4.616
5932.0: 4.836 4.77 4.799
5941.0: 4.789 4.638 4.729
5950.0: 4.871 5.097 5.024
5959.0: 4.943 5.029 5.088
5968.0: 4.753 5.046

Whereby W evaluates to 5.0 AA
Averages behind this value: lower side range 5.32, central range 4.45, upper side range 4.84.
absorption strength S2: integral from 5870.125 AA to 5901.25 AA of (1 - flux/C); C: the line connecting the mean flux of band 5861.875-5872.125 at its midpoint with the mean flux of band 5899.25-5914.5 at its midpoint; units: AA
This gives 2.5 AA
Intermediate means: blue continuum 5.21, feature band 4.6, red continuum 4.74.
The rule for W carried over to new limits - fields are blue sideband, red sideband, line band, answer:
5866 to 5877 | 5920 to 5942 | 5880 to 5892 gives 1.9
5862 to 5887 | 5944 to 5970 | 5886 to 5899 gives 3.1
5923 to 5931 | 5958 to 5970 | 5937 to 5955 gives 0.2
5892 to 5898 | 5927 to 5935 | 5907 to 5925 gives -2.0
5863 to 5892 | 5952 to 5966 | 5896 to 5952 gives 3.2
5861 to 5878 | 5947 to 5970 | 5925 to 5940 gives 0.9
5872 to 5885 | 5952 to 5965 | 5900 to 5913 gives 0.8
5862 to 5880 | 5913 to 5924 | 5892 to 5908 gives 1.9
